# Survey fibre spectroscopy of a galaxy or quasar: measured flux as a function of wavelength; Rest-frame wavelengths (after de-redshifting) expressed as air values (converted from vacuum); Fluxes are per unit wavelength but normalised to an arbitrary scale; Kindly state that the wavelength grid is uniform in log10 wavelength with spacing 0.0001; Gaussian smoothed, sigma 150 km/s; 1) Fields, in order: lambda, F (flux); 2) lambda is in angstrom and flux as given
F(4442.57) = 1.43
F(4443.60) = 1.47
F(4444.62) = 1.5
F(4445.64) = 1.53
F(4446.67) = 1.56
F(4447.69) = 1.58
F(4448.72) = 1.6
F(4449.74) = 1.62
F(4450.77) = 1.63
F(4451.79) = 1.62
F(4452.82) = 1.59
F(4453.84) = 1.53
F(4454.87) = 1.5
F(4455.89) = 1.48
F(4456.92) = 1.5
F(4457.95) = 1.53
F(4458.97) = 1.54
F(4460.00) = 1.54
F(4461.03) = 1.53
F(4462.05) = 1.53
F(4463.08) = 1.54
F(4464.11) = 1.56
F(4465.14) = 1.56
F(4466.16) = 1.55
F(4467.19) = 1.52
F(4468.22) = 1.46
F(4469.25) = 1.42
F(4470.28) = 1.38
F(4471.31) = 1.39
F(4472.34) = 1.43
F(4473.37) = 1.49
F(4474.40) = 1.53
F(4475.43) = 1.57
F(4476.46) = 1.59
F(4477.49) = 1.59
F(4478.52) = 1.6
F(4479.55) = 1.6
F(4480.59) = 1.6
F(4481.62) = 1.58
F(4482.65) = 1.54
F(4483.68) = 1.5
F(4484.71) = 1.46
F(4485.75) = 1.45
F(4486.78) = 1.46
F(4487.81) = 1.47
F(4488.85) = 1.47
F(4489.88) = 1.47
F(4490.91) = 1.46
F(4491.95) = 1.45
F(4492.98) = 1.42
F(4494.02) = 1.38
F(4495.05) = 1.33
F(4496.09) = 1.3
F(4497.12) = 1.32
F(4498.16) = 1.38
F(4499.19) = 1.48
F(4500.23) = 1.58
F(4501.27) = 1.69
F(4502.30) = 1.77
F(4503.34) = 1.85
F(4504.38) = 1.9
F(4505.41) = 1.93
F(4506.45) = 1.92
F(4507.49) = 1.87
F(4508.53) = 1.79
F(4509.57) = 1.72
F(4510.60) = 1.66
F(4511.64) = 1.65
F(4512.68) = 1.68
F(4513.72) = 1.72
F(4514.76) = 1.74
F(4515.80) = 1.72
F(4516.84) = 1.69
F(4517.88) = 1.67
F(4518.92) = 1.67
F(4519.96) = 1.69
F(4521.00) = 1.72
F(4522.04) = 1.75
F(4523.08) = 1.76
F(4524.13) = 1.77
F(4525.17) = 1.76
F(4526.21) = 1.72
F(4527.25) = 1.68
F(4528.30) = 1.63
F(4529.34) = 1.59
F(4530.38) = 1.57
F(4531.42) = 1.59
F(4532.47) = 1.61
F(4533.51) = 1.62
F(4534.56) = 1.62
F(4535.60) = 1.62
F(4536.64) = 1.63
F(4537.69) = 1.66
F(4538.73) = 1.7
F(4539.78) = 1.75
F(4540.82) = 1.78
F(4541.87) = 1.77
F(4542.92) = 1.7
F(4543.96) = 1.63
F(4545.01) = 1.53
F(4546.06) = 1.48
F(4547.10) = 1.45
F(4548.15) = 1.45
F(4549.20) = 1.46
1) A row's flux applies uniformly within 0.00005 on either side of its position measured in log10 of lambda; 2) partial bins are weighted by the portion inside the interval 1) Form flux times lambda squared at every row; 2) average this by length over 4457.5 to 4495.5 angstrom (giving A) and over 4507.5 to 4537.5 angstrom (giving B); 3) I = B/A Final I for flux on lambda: 1.1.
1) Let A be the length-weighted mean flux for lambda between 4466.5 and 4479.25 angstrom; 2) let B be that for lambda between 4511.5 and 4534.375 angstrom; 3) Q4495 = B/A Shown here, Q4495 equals 1.1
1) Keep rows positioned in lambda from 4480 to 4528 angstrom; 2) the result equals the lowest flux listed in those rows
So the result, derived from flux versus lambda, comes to 1.3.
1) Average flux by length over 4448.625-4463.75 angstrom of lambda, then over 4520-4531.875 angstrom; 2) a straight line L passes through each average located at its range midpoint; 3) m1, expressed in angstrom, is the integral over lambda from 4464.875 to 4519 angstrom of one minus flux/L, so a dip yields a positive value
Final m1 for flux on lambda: 1.60 angstrom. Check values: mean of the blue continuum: 1.55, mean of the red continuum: 1.69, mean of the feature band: 1.57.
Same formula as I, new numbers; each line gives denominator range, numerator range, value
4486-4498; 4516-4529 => 1.23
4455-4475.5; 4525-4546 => 1.14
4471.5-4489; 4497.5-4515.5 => 1.14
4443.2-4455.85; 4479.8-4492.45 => 0.97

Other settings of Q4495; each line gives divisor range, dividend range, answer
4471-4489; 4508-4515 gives 1.12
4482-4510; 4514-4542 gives 1.07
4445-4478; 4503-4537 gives 1.12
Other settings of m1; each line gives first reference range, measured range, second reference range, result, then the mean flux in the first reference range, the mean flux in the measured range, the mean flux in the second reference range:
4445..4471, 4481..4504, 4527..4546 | 1.28 angstrom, 1.53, 1.49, 1.64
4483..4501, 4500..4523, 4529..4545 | -3.26 angstrom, 1.44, 1.75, 1.65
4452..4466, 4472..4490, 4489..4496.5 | -0.90 angstrom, 1.54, 1.52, 1.41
